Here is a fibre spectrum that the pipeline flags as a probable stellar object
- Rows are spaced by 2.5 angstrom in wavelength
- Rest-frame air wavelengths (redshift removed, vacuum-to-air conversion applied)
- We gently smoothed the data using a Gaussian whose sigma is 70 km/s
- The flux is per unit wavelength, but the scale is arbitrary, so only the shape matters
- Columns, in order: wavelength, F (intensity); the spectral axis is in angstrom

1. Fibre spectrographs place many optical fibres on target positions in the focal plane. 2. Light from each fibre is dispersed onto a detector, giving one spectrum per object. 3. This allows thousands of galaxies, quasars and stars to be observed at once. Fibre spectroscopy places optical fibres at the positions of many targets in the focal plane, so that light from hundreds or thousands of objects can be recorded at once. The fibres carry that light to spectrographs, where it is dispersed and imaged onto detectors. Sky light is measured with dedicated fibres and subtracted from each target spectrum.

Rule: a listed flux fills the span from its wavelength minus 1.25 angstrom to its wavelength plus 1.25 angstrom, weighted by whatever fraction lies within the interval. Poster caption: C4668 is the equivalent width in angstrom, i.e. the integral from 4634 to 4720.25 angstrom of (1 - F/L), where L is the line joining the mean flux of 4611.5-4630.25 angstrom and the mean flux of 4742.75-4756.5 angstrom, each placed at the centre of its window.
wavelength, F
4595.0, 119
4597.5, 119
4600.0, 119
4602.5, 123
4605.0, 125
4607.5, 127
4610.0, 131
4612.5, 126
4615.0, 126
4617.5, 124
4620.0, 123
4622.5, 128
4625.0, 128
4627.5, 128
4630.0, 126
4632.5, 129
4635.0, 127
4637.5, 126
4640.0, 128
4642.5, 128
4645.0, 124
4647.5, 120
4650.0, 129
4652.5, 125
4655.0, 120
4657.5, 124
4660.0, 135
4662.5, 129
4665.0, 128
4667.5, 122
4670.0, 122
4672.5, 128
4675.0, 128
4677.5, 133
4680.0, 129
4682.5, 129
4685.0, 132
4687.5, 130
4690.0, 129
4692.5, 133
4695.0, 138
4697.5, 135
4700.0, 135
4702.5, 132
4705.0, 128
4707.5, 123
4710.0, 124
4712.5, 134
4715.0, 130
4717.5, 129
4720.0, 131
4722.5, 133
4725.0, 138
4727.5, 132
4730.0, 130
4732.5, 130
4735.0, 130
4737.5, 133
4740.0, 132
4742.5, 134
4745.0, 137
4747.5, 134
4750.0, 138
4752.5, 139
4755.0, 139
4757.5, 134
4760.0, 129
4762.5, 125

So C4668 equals 1.6 angstrom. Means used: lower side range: 126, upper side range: 137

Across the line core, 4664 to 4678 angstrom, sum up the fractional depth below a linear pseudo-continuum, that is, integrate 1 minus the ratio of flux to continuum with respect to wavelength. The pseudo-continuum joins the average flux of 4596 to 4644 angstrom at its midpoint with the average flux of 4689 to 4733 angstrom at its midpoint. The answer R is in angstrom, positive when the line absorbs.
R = 0.3 angstrom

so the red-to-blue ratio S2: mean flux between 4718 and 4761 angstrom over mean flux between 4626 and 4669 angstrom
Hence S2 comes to 1.1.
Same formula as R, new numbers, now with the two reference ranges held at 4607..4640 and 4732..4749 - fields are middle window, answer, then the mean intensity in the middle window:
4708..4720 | 0.24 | 129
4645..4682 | 0.71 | 127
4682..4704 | -0.35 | 133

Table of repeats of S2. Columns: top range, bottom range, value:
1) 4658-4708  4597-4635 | 1.03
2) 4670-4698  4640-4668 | 1.04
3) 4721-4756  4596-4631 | 1.07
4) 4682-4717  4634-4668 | 1.04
